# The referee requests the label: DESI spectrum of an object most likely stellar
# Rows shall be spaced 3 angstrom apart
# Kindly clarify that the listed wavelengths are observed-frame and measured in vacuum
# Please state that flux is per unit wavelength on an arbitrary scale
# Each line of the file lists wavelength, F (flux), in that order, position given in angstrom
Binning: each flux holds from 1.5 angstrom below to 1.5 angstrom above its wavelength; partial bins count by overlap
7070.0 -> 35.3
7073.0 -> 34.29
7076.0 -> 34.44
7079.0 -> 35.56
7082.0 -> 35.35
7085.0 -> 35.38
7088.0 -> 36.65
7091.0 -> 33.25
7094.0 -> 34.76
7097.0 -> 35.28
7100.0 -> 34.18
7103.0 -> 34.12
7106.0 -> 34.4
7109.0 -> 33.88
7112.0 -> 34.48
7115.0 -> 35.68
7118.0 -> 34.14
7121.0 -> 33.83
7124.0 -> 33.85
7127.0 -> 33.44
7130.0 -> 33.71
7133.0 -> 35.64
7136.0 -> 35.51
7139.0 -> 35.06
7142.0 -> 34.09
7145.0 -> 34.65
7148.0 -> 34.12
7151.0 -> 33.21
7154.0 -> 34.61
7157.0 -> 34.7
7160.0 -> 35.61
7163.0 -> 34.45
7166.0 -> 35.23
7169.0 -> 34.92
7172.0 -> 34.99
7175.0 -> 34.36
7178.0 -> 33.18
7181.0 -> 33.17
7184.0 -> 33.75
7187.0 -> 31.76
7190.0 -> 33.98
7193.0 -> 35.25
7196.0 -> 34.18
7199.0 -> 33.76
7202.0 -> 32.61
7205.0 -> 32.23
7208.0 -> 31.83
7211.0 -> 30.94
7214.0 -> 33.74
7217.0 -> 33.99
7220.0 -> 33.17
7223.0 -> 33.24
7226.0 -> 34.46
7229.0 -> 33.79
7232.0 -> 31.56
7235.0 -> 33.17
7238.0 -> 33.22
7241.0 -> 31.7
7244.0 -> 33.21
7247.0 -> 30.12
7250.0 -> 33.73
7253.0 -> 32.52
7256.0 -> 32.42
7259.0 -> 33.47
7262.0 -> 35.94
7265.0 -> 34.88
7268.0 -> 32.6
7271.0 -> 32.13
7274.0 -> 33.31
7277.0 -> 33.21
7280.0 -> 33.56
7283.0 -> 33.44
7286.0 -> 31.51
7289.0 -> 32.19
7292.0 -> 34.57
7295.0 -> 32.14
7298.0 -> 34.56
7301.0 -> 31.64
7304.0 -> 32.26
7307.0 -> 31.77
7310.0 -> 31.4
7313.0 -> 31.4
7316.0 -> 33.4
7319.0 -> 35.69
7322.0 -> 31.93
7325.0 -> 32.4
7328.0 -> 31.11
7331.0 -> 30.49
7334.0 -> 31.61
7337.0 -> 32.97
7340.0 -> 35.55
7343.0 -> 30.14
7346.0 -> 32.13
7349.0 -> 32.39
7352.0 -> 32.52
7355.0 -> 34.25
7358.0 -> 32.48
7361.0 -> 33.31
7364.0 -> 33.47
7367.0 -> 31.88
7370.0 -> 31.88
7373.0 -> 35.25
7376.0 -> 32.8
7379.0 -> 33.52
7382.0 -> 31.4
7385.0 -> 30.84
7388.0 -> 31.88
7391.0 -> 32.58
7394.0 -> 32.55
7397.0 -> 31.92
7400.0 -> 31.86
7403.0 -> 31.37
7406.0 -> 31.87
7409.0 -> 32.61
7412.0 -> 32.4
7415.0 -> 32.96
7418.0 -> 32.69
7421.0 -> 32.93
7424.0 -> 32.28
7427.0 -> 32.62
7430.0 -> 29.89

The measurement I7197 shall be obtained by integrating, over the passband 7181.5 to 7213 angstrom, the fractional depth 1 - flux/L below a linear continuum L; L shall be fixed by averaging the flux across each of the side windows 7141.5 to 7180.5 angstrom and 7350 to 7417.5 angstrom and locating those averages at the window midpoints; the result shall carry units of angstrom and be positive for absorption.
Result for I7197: 1.0 angstrom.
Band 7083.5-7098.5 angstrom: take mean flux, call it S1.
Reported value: 35.1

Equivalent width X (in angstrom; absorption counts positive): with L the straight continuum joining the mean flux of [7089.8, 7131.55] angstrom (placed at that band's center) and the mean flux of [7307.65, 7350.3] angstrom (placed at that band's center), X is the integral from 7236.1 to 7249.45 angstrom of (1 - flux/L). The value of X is 0.3 angstrom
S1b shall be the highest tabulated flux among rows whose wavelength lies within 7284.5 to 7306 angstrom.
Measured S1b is 34.57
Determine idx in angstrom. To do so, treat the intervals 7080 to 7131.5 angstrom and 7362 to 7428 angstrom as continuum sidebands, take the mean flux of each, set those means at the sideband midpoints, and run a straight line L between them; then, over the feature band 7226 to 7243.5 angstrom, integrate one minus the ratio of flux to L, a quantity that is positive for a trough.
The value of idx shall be 0.4 angstrom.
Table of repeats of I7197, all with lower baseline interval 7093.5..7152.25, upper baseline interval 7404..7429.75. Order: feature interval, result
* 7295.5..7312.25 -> 0.5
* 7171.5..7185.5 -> 0.1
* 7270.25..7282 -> 0.1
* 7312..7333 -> 0.4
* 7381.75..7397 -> 0.3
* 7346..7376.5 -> -0.2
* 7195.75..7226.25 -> 0.7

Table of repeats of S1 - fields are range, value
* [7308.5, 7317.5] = 32.1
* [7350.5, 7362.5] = 33.1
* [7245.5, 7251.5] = 31.9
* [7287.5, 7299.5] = 33.4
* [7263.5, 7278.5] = 33.2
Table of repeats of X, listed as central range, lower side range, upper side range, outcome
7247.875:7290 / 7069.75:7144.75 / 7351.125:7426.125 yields 0.33 angstrom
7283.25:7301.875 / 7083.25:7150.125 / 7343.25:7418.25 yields 0.17 angstrom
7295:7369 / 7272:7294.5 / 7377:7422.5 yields 0.42 angstrom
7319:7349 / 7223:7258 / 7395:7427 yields 0.25 angstrom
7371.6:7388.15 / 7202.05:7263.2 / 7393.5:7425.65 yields -0.13 angstrom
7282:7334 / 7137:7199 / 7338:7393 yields 1.12 angstrom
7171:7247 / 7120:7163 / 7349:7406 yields 1.60 angstrom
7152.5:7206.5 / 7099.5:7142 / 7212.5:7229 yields -0.04 angstrom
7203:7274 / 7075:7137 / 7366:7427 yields 1.36 angstrom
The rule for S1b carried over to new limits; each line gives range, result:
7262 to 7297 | 35.94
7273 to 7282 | 33.56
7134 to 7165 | 35.61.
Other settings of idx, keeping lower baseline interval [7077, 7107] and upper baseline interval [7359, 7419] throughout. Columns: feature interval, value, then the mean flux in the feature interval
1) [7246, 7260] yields 0.45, 32.5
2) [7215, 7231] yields 0.07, 33.7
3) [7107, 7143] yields 0.18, 34.4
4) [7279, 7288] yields 0.15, 32.8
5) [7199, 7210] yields 0.52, 32.4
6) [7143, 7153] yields 0.12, 34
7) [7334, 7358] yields 0.04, 32.7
